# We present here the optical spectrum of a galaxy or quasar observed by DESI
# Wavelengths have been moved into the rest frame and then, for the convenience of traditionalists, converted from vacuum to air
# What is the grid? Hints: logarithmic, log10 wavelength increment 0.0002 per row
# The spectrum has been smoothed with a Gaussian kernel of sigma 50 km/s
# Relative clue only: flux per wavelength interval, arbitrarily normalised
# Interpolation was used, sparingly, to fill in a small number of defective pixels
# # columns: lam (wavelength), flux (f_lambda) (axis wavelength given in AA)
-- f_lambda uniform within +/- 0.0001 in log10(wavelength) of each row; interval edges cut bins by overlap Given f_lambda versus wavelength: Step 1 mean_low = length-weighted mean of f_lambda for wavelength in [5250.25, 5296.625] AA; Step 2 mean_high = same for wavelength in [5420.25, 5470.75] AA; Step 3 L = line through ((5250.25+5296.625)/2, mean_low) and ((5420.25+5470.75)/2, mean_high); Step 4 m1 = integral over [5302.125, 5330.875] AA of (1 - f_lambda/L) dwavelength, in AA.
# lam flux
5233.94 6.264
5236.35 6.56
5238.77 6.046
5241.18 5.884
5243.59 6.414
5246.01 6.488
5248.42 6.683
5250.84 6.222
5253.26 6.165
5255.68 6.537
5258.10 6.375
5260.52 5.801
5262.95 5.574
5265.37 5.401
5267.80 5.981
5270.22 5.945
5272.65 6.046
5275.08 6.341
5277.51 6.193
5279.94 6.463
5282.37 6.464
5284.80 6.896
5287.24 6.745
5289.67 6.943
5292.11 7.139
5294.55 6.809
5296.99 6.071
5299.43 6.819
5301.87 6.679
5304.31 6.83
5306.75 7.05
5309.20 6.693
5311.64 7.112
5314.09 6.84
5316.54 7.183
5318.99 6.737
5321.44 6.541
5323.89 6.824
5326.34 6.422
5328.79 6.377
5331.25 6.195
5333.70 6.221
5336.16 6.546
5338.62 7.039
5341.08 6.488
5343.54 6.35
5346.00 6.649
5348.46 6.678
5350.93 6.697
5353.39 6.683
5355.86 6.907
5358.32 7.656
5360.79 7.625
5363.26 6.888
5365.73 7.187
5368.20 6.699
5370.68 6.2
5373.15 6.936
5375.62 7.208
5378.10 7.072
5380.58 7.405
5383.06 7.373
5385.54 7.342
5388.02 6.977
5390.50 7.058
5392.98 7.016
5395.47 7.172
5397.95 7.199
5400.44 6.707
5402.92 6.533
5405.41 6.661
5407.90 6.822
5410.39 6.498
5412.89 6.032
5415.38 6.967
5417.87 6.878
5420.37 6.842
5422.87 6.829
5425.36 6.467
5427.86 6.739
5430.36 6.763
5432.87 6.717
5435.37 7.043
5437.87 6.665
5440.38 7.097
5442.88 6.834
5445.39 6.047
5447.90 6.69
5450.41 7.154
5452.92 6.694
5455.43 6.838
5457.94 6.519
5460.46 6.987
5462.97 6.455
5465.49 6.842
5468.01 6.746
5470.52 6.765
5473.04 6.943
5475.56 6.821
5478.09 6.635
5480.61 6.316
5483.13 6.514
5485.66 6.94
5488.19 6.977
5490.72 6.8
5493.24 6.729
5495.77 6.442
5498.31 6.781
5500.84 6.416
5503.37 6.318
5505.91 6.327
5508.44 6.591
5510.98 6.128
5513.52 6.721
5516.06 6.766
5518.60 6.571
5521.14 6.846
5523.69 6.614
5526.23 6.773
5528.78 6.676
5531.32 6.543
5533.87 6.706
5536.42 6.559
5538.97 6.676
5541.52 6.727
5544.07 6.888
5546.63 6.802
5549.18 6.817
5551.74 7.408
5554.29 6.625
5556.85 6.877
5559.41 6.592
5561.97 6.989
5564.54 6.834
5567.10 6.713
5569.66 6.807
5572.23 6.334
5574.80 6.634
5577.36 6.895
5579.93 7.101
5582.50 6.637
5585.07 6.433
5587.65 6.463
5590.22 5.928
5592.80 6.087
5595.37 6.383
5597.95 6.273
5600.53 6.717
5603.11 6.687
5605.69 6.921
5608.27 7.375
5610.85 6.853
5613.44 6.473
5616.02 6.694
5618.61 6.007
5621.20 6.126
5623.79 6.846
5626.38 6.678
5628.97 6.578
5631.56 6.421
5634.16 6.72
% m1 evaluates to -1.5 AA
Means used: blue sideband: 6.31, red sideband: 6.75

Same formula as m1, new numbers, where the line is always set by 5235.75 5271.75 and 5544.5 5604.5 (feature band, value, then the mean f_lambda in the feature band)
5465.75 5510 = -0.9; 6.65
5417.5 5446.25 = -1.5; 6.75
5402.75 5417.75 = -0.5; 6.61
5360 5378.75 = -1.9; 6.96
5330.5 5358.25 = -1.6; 6.64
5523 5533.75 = -0.1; 6.66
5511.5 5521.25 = -0.2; 6.67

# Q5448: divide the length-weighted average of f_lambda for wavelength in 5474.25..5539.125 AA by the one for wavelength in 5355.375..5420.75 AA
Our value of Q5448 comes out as 0.95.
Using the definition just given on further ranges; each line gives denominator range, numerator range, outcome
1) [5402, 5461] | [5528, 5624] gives 0.99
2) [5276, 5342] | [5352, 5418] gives 1.04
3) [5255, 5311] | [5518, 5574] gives 1.05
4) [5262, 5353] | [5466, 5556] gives 1.02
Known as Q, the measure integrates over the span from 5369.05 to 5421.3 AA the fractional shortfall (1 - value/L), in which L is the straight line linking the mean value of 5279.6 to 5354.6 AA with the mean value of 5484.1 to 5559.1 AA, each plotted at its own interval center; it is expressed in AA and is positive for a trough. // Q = -1.7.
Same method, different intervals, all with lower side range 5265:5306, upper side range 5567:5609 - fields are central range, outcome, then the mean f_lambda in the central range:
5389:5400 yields -0.93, 7.08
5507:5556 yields -0.97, 6.71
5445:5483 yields -0.89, 6.71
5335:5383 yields -2.87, 6.9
